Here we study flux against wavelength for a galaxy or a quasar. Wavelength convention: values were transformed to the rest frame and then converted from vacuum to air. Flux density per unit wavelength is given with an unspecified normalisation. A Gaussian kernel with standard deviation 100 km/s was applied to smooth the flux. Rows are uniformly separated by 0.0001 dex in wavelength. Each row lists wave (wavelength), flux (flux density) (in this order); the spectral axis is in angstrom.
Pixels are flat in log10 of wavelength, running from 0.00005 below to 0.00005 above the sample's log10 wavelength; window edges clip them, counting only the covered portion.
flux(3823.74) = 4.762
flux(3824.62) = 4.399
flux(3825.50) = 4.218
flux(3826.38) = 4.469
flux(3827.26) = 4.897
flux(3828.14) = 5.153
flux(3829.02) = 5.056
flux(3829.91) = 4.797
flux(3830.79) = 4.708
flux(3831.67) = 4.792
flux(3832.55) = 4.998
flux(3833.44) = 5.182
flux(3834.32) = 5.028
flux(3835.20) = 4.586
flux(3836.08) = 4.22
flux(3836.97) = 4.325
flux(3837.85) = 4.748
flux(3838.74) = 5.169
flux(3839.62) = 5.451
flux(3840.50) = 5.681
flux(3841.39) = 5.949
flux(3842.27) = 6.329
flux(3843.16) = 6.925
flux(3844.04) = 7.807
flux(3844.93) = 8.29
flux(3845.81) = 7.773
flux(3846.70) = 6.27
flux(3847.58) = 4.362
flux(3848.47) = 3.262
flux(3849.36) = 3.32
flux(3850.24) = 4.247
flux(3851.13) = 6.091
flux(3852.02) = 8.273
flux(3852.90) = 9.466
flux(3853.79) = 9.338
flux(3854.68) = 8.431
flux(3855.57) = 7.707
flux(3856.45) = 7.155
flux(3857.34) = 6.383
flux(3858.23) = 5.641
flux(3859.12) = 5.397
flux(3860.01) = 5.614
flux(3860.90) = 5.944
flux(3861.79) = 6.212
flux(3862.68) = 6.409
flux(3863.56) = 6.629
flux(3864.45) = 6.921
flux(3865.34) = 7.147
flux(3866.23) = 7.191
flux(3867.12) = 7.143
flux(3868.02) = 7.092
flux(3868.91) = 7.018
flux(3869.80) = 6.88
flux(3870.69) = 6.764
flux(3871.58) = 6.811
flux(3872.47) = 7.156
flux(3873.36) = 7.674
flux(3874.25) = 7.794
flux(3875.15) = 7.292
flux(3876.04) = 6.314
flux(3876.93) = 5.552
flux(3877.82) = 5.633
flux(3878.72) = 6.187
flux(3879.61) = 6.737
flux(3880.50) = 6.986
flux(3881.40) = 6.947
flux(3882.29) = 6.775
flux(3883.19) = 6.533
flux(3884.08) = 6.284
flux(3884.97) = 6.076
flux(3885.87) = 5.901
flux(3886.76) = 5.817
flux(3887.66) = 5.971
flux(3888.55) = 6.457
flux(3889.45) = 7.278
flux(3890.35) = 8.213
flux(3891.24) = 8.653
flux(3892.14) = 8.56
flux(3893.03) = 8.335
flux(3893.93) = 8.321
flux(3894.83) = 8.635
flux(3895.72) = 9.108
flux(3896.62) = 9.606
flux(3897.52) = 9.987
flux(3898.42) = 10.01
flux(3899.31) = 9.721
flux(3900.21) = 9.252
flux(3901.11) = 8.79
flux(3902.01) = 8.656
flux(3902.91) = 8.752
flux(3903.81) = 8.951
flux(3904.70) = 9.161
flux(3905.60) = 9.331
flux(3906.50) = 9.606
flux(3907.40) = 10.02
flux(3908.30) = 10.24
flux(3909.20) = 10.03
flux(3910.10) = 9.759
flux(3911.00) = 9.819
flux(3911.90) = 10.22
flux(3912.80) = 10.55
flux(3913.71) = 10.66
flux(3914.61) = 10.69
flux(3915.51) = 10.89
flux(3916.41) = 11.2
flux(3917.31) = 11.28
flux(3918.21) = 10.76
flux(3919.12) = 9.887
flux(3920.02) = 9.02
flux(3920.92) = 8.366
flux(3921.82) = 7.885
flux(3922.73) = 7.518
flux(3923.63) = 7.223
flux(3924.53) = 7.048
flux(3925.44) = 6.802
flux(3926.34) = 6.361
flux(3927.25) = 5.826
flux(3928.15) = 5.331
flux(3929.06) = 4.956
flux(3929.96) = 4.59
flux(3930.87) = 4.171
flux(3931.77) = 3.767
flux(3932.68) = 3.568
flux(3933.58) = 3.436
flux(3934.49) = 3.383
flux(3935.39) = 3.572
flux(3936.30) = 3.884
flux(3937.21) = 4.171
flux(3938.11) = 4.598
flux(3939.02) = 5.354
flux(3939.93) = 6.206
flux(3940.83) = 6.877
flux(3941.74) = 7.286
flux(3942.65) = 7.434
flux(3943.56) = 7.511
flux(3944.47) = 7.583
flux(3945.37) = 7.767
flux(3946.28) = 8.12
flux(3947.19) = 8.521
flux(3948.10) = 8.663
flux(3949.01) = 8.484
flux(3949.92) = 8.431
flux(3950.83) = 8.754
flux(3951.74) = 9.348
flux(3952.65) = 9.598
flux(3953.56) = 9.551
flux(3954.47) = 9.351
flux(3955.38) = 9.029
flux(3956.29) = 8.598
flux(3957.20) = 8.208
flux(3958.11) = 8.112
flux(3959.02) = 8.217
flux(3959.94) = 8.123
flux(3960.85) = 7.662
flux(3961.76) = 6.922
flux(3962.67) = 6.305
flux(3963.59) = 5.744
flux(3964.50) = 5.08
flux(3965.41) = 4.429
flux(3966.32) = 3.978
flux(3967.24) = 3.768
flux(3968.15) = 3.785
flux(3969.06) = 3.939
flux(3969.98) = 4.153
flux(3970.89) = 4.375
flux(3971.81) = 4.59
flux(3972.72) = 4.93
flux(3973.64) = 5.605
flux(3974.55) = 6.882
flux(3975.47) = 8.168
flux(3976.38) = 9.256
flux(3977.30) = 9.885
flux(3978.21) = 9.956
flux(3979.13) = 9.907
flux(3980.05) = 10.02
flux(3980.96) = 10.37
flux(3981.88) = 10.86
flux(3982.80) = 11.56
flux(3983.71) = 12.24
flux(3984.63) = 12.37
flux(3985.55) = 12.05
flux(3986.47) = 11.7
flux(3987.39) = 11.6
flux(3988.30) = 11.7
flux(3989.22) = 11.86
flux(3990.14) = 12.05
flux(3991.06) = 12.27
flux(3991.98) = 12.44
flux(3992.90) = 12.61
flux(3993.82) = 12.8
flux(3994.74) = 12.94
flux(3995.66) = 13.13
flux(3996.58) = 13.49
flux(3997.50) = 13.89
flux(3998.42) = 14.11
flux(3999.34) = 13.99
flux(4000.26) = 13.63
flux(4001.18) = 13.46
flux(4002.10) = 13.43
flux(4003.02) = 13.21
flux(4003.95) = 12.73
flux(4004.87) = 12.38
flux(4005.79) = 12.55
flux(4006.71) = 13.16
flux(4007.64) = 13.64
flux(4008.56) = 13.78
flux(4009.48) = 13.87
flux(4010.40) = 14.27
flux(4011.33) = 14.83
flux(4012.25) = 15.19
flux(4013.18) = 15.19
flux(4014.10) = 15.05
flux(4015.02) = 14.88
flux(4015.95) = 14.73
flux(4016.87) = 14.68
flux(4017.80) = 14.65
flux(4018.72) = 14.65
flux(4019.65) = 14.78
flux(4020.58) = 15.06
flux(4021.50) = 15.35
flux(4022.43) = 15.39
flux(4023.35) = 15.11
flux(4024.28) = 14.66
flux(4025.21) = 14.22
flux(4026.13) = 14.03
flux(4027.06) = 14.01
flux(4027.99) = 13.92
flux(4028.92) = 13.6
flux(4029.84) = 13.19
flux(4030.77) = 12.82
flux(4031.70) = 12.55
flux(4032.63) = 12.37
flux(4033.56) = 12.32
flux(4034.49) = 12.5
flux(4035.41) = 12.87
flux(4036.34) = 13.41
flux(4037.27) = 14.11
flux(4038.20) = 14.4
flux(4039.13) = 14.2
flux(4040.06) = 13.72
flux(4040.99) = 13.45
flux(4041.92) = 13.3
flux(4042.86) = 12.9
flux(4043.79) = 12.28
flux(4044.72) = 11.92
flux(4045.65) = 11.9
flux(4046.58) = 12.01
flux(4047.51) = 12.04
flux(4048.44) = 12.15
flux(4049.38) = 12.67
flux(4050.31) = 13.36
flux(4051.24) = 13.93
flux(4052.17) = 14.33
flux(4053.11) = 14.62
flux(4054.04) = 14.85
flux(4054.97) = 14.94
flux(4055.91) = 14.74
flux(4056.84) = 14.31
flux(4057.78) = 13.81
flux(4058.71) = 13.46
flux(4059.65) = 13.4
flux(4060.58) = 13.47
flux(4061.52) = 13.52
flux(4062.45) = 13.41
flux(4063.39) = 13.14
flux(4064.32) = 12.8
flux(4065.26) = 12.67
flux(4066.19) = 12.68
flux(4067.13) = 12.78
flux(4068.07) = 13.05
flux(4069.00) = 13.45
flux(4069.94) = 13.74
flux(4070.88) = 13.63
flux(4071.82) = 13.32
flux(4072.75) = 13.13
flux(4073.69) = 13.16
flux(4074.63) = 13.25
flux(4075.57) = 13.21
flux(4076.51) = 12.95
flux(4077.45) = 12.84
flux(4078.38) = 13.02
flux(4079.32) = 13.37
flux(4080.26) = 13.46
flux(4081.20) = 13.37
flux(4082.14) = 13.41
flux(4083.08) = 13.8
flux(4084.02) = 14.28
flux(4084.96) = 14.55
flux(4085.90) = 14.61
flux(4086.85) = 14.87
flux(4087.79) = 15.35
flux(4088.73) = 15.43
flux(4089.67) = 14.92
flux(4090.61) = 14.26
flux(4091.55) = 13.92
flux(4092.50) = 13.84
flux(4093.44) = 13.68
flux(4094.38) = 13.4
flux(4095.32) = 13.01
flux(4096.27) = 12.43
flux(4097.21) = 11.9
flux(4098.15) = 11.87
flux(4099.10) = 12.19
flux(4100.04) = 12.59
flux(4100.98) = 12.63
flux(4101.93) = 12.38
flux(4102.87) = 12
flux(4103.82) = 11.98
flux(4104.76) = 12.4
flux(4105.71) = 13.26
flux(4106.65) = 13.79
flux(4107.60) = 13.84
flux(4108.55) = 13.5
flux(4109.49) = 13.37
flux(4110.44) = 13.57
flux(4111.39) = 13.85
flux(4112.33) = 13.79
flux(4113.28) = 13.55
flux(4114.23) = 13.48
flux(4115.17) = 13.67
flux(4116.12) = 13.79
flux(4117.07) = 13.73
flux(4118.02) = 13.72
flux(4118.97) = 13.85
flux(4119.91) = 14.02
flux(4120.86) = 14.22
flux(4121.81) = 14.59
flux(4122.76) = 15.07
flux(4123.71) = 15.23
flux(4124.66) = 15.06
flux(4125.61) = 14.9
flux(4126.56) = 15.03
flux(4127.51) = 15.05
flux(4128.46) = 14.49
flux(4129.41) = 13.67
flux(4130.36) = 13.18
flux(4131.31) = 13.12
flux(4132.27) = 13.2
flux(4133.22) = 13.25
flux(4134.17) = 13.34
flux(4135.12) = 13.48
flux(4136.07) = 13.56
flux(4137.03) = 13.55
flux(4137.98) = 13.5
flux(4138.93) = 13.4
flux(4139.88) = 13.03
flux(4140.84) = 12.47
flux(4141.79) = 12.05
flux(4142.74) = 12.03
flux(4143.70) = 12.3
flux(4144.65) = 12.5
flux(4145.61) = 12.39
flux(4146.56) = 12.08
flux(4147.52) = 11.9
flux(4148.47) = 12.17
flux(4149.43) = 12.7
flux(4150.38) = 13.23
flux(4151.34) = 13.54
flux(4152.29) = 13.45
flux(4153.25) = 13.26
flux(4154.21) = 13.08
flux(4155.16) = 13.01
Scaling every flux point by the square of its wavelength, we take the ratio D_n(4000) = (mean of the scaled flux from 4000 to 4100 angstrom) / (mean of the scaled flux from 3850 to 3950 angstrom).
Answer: 2.0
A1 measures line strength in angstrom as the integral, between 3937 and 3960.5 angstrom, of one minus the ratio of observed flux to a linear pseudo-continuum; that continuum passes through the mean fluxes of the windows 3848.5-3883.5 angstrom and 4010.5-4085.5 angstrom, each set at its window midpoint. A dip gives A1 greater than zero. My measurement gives 4.8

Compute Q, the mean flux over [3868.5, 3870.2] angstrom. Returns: 6.95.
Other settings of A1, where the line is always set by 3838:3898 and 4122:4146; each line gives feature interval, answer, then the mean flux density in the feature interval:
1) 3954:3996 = 3.71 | 8.77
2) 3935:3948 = 3.43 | 6.43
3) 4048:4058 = -2.13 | 14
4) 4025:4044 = -3.94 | 13.3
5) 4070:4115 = -3.28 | 13.4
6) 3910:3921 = -3.11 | 10.3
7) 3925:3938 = 5.98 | 4.56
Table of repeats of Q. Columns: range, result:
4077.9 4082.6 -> 13.3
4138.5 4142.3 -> 12.7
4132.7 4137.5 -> 13.4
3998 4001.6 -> 13.8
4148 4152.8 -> 13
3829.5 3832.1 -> 4.77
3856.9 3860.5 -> 5.75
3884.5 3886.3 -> 5.99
